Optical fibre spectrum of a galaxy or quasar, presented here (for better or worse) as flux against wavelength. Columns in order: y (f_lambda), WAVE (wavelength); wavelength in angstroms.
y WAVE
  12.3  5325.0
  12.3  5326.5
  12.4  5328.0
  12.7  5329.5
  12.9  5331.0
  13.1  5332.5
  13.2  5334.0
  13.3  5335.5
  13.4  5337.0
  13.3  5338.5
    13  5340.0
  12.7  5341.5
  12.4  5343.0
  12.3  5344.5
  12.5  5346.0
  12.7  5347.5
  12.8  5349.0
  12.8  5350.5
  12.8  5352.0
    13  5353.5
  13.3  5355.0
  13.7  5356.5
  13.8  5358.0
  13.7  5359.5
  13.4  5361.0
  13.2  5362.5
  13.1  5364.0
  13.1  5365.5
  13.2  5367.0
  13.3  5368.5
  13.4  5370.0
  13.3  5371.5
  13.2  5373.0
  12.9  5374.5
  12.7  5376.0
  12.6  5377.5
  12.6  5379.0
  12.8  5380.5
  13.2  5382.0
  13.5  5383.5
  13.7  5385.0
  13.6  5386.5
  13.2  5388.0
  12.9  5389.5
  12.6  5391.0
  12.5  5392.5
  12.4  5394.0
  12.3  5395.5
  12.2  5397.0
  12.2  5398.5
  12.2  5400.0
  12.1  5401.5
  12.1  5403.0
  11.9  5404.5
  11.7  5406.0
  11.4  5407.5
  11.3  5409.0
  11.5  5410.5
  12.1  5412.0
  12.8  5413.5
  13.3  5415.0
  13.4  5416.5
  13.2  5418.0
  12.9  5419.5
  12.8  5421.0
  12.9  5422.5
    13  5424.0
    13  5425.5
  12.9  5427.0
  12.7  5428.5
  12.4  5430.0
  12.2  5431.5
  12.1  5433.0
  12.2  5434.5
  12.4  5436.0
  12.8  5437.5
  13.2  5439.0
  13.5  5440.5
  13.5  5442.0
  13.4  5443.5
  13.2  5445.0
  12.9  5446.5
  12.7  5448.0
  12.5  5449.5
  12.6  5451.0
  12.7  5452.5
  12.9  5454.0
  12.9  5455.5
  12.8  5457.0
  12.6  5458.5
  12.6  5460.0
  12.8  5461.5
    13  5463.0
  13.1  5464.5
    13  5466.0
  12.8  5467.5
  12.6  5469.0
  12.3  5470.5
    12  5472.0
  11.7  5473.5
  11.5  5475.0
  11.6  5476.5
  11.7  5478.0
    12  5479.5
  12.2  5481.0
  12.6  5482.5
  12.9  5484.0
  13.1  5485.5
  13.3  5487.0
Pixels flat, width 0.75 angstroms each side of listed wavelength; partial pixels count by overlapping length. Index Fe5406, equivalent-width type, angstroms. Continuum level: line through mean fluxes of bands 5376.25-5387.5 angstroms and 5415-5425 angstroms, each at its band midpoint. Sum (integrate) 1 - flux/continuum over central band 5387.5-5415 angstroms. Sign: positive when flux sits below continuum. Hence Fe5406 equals 1.8 angstroms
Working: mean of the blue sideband 13.1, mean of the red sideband 13.1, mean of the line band 12.2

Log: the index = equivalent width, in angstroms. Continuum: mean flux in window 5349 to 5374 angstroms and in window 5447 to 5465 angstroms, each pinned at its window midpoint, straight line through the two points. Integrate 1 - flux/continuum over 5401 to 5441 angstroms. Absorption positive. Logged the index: 1.34 angstroms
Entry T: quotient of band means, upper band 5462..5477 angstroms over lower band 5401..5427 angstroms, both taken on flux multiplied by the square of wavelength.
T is 1.0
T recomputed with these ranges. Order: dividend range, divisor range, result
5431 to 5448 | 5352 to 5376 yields 1.00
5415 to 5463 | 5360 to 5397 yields 1.01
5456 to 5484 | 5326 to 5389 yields 0.99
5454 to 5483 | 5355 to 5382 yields 0.98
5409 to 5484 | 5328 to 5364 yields 1.01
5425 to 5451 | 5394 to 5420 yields 1.05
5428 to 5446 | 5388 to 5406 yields 1.05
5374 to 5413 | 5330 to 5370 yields 0.97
